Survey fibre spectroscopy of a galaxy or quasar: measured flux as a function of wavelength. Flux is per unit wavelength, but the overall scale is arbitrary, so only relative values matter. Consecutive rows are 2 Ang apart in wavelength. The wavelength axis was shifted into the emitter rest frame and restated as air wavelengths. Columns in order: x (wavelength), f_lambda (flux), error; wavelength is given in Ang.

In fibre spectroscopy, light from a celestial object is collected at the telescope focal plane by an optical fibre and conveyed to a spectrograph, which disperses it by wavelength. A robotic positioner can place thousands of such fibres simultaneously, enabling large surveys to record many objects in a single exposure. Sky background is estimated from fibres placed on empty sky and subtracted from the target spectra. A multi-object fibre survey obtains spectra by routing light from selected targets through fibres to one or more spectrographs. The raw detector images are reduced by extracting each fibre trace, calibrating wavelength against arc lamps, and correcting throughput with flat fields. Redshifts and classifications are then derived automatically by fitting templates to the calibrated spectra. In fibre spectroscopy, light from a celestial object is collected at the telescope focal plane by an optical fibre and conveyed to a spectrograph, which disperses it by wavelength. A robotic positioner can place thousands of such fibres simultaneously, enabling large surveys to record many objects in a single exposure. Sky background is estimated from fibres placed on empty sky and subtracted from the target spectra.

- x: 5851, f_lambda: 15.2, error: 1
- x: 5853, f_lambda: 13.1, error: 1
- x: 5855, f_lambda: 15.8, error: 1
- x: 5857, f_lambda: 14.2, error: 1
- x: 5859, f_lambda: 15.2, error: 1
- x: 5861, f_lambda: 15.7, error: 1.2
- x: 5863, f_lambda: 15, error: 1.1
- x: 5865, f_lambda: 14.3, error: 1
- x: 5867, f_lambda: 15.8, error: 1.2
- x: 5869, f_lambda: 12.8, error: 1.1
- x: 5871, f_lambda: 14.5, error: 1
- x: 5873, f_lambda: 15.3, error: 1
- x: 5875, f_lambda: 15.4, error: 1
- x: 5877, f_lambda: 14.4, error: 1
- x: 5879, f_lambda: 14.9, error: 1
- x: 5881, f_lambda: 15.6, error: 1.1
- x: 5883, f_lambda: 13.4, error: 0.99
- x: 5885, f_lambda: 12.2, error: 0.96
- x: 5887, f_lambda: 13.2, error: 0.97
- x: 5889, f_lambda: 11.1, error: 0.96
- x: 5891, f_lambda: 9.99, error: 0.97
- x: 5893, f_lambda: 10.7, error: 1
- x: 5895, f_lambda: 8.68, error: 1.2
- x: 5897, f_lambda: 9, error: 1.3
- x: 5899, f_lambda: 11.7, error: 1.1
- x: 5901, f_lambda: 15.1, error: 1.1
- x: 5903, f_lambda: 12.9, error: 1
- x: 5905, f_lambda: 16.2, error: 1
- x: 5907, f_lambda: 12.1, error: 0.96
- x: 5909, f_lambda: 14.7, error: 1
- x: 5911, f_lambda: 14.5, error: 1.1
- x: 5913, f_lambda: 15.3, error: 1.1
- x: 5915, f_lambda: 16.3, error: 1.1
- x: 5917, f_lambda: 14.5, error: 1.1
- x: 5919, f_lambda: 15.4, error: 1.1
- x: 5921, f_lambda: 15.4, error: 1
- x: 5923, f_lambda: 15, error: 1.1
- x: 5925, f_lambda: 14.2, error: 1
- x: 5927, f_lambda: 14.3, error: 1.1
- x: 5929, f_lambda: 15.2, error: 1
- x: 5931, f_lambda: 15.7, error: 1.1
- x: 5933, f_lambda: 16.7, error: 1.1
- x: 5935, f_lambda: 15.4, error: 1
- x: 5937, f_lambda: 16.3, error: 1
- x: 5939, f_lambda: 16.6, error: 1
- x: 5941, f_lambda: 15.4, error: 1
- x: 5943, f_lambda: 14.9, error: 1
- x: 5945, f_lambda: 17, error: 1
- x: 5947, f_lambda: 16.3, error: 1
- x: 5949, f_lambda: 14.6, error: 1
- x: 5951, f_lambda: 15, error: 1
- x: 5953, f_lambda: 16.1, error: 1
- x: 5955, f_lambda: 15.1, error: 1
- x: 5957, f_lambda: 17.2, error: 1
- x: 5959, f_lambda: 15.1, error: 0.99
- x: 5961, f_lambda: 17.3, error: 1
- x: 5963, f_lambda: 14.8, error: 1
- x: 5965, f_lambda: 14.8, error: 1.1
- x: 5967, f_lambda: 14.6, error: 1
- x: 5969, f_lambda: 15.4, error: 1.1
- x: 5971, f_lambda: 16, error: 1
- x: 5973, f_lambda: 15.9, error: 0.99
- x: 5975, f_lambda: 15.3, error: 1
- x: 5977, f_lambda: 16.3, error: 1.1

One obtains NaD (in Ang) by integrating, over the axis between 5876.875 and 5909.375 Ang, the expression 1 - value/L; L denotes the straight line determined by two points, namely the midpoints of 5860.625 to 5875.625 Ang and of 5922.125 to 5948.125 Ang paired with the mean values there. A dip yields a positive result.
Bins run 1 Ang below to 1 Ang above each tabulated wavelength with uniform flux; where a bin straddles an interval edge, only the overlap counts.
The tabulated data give 5.4 Ang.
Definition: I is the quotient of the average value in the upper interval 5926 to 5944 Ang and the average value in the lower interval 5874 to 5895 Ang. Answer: 1.21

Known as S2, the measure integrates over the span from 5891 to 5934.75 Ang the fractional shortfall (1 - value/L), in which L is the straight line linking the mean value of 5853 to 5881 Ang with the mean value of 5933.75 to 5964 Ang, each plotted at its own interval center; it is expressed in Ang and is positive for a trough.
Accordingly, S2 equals 4.2 Ang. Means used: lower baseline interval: 14.8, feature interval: 13.9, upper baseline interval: 15.8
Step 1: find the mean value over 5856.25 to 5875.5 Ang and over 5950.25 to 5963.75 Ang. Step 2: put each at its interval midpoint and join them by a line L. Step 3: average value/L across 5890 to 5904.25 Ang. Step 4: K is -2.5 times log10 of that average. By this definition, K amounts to 0.33 mag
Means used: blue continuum 14.8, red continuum 15.8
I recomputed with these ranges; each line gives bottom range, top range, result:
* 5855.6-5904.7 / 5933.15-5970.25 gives 1.17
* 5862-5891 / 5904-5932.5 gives 1.07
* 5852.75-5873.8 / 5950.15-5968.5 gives 1.05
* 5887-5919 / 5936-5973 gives 1.21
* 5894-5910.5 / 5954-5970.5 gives 1.23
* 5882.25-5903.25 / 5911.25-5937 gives 1.32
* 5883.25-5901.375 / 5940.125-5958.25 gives 1.40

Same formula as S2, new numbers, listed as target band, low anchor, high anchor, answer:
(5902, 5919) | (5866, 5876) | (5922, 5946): 0.73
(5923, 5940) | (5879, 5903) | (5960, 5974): -1.96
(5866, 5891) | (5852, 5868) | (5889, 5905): -1.31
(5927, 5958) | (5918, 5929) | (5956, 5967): -0.96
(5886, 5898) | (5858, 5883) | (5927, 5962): 3.71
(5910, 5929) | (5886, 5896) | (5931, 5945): -1.56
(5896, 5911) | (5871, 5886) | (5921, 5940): 1.77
